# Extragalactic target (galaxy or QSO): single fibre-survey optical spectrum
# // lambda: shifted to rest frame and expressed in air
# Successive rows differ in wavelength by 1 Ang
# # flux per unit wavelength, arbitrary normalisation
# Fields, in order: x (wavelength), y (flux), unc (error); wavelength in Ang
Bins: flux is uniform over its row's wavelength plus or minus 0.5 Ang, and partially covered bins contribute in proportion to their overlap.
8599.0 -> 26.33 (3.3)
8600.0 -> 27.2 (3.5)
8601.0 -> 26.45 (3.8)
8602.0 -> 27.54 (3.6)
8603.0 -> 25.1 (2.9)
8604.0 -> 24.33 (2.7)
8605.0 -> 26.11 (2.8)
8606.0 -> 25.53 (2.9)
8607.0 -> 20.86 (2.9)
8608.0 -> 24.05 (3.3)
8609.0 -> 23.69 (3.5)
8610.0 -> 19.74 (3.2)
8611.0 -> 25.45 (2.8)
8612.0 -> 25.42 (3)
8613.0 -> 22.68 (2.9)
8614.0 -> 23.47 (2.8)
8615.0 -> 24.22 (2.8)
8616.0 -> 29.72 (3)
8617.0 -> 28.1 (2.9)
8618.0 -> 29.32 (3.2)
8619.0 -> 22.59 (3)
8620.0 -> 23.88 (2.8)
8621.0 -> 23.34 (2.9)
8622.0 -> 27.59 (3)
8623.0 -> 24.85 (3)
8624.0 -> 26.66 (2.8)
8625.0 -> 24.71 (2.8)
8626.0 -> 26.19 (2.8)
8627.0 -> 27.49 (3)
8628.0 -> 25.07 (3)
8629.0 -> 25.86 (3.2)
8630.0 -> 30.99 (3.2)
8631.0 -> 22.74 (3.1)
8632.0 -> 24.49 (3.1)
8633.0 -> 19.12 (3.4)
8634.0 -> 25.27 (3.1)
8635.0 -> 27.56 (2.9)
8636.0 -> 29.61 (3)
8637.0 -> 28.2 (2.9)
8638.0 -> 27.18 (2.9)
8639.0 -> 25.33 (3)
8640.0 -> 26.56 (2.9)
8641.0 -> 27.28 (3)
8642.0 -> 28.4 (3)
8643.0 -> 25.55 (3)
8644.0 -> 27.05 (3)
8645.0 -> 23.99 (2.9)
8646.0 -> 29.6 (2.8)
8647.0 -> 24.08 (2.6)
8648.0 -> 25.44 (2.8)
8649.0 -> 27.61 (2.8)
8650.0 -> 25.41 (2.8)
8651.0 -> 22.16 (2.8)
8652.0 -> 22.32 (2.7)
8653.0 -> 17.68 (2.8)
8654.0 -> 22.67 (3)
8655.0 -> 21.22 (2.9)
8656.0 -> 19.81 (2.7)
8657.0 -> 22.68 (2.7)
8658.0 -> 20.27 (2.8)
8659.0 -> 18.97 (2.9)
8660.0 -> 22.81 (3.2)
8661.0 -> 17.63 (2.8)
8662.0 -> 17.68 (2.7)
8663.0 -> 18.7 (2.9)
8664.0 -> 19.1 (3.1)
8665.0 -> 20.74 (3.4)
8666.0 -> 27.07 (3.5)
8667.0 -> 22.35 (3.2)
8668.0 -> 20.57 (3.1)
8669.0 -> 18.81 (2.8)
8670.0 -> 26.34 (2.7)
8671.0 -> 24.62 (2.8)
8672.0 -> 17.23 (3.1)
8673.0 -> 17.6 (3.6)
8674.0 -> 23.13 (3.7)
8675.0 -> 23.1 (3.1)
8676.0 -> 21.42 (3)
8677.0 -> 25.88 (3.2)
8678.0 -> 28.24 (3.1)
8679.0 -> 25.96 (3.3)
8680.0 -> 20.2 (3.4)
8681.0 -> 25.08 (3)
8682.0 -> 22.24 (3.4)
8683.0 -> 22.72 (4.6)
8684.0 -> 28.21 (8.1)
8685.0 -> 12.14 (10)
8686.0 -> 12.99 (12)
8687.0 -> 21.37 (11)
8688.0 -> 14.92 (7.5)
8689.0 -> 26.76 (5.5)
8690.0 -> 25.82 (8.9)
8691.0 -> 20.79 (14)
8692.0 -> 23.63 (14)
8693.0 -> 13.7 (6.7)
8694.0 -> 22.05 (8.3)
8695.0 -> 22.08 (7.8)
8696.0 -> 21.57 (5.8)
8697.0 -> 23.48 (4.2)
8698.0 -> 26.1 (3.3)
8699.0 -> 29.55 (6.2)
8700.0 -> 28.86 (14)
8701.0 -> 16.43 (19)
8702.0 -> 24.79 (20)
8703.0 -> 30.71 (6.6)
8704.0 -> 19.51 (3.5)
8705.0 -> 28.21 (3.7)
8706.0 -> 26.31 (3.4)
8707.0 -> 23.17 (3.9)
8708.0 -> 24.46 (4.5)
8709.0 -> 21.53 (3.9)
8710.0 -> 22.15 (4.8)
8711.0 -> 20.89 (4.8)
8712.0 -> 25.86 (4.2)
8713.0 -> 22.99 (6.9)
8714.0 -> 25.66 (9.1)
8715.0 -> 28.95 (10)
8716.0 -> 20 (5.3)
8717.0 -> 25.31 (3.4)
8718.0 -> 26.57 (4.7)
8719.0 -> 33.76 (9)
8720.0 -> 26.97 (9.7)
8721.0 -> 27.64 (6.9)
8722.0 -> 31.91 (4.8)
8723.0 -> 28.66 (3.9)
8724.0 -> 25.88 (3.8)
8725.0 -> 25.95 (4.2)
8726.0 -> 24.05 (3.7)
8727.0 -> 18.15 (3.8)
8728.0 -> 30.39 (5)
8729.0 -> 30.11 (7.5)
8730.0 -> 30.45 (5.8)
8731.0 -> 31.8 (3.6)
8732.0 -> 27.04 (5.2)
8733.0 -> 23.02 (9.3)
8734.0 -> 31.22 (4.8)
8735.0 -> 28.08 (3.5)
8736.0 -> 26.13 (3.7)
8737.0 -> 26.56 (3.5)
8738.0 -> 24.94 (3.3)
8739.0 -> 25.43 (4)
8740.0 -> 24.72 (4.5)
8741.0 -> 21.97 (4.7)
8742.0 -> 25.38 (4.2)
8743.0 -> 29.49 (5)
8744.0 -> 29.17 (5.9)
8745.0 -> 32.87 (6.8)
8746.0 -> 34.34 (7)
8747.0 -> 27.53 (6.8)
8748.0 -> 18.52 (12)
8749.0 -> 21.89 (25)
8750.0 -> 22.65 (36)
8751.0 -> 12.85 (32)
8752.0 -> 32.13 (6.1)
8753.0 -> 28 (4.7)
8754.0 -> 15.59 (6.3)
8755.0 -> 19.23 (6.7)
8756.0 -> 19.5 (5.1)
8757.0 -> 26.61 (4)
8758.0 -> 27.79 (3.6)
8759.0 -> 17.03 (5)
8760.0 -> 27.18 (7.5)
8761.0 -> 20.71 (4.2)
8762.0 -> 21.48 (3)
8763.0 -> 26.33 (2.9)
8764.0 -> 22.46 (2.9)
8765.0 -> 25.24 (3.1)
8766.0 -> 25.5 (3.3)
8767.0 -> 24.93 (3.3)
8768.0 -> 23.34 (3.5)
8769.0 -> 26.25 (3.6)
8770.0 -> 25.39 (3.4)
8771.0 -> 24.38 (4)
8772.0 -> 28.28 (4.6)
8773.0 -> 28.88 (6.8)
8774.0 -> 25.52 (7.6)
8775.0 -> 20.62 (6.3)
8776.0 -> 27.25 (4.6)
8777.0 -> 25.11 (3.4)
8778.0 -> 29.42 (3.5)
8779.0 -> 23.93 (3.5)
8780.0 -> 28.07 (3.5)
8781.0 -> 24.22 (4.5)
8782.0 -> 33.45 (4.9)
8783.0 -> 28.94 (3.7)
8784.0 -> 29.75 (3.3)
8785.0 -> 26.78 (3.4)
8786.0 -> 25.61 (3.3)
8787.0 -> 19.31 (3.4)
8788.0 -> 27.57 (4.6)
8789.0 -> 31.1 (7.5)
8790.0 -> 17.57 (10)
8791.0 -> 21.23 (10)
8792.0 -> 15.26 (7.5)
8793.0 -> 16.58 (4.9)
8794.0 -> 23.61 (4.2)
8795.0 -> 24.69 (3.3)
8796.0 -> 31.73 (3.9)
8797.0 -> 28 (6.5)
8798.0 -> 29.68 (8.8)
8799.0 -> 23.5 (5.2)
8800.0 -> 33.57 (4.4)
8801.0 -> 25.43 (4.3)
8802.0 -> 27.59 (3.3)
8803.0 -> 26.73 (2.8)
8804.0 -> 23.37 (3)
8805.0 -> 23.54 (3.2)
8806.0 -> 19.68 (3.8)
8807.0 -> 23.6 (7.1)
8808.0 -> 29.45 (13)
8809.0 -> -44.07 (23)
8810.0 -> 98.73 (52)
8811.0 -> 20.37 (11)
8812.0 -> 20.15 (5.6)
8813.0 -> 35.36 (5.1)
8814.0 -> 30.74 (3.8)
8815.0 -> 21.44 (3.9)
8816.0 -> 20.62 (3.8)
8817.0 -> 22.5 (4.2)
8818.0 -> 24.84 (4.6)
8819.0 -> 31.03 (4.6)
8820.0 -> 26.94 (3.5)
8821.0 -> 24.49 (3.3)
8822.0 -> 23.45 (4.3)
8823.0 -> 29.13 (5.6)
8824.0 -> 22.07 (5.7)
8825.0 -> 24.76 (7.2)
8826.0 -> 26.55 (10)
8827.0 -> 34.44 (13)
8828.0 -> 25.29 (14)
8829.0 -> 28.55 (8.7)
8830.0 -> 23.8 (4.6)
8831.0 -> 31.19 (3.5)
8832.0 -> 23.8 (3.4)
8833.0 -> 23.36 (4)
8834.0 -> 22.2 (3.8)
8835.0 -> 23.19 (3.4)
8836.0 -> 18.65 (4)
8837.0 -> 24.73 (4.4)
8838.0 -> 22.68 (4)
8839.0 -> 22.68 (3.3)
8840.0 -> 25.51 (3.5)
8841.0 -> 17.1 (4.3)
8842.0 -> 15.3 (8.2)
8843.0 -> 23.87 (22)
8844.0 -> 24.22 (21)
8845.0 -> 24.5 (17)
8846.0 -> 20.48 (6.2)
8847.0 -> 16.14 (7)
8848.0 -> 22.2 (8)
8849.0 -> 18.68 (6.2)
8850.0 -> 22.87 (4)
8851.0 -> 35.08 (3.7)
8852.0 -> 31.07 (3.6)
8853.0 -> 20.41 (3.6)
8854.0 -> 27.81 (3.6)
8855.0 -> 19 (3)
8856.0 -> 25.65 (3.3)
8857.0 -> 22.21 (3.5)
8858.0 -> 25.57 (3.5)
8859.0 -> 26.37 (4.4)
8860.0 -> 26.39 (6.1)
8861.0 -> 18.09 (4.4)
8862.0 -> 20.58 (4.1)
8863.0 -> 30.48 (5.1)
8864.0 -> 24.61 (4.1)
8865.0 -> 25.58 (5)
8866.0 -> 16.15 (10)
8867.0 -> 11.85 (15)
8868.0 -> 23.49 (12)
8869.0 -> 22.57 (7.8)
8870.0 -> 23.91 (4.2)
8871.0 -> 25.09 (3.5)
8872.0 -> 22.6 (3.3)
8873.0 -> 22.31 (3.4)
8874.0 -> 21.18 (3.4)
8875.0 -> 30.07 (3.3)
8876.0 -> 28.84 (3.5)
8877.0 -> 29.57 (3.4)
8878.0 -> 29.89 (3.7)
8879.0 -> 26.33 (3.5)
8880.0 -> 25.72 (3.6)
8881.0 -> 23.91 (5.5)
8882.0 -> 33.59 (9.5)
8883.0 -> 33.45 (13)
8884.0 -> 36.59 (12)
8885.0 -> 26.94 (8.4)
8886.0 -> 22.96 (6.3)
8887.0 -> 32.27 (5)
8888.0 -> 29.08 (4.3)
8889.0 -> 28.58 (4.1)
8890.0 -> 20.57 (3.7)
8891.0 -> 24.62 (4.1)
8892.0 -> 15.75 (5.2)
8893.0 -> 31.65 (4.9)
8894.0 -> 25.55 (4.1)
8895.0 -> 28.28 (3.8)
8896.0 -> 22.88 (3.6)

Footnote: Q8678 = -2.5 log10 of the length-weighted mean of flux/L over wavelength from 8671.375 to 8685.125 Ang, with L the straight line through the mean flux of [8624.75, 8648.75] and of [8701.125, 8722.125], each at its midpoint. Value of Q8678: 0.14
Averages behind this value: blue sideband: 26.2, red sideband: 25.3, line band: 22.7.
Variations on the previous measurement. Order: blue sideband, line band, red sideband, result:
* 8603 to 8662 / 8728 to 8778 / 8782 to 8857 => -0.03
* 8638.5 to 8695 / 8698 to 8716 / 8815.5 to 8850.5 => -0.09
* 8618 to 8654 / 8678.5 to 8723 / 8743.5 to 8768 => 0.04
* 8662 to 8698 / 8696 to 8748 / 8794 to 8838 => -0.14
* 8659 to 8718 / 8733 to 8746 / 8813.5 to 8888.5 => -0.17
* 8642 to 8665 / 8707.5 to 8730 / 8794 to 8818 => -0.09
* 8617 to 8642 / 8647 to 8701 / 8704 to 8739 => 0.18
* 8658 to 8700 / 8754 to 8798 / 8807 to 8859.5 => -0.05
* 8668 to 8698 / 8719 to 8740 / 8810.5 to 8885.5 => -0.20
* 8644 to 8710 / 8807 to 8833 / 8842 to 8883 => -0.10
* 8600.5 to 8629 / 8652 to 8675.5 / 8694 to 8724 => 0.20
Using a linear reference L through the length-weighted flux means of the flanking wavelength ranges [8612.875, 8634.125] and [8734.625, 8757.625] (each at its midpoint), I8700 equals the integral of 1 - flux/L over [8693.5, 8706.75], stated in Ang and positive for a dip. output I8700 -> 0.3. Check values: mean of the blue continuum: 25.4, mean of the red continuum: 24.9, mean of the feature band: 24.6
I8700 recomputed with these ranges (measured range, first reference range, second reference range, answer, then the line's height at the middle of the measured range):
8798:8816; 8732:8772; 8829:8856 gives -1.5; 23.9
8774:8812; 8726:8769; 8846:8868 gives -1.6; 24.3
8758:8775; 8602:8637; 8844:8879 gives -0.1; 24.4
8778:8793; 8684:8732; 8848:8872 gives -0.7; 24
